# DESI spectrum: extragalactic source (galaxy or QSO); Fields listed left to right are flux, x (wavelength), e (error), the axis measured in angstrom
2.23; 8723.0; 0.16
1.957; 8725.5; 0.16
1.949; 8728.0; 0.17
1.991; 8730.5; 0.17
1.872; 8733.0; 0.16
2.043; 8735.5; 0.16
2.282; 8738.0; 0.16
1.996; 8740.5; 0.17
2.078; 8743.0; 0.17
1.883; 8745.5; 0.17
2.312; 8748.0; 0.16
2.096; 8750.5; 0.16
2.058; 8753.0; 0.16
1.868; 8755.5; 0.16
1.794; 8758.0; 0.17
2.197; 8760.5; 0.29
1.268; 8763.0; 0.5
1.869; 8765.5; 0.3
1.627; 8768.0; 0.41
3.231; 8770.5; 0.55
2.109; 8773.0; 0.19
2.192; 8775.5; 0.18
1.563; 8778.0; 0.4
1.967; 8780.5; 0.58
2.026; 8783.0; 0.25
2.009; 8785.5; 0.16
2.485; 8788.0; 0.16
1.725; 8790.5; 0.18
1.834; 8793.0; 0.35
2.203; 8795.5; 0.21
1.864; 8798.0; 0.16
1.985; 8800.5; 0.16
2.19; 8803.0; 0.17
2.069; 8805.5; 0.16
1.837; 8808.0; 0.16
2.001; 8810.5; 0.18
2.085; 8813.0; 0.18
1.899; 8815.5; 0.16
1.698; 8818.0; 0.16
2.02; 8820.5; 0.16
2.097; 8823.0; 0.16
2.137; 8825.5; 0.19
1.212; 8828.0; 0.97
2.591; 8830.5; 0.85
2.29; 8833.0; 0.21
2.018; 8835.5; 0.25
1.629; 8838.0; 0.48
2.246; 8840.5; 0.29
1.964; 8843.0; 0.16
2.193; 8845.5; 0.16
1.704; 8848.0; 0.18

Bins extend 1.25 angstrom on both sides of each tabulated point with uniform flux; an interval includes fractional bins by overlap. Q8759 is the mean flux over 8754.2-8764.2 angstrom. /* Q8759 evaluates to 1.79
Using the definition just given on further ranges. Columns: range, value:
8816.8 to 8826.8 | 1.99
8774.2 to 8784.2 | 1.94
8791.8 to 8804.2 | 2.02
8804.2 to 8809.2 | 1.96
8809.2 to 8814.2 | 2.04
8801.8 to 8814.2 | 2.04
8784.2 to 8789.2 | 2.24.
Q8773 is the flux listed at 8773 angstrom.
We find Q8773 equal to 2.109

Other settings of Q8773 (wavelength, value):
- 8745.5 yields 1.883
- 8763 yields 1.268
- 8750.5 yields 2.096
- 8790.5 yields 1.725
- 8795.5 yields 2.203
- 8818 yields 1.698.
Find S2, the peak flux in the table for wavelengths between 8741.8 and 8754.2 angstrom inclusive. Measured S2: 2.312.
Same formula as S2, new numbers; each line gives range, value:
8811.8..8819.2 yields 2.085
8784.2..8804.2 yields 2.485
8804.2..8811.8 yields 2.069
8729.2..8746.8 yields 2.282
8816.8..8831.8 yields 2.591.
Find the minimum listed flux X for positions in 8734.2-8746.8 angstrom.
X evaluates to 1.883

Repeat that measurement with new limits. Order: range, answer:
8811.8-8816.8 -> 1.899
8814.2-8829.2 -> 1.212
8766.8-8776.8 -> 1.627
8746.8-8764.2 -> 1.268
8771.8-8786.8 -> 1.563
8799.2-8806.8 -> 1.985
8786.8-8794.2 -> 1.725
